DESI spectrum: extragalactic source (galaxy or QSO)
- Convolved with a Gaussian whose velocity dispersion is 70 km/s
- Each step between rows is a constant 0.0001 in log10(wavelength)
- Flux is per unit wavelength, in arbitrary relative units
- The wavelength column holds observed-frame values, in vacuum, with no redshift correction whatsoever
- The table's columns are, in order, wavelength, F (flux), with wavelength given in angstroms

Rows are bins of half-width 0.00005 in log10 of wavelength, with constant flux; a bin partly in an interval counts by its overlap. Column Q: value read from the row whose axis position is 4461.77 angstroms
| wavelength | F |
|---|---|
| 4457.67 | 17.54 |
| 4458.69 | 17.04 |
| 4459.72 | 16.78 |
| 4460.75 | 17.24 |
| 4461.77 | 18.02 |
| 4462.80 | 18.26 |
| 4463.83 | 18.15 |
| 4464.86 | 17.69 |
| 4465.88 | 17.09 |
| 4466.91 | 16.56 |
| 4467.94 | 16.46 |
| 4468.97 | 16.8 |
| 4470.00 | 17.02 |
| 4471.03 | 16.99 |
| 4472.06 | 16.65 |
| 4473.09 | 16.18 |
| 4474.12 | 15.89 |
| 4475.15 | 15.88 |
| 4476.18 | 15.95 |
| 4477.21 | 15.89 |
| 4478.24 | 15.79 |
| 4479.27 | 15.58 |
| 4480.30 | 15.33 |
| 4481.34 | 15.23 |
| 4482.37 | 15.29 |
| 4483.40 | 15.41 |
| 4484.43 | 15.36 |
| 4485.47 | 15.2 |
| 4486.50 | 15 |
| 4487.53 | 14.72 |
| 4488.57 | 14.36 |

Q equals 18.02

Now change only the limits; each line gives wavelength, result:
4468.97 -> 16.8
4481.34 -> 15.23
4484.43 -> 15.36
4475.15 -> 15.88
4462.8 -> 18.26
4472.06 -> 16.65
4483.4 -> 15.41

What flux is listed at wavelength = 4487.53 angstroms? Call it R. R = 14.72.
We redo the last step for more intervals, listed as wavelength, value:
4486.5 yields 15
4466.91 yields 16.56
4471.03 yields 16.99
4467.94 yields 16.46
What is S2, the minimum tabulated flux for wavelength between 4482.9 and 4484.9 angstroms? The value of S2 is 15.36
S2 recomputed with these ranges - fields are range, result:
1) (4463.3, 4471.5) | 16.46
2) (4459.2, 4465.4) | 16.78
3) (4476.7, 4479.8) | 15.58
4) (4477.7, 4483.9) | 15.23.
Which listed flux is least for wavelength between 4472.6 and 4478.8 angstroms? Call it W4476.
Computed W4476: 15.79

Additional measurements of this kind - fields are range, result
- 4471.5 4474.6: 15.89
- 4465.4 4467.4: 16.56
